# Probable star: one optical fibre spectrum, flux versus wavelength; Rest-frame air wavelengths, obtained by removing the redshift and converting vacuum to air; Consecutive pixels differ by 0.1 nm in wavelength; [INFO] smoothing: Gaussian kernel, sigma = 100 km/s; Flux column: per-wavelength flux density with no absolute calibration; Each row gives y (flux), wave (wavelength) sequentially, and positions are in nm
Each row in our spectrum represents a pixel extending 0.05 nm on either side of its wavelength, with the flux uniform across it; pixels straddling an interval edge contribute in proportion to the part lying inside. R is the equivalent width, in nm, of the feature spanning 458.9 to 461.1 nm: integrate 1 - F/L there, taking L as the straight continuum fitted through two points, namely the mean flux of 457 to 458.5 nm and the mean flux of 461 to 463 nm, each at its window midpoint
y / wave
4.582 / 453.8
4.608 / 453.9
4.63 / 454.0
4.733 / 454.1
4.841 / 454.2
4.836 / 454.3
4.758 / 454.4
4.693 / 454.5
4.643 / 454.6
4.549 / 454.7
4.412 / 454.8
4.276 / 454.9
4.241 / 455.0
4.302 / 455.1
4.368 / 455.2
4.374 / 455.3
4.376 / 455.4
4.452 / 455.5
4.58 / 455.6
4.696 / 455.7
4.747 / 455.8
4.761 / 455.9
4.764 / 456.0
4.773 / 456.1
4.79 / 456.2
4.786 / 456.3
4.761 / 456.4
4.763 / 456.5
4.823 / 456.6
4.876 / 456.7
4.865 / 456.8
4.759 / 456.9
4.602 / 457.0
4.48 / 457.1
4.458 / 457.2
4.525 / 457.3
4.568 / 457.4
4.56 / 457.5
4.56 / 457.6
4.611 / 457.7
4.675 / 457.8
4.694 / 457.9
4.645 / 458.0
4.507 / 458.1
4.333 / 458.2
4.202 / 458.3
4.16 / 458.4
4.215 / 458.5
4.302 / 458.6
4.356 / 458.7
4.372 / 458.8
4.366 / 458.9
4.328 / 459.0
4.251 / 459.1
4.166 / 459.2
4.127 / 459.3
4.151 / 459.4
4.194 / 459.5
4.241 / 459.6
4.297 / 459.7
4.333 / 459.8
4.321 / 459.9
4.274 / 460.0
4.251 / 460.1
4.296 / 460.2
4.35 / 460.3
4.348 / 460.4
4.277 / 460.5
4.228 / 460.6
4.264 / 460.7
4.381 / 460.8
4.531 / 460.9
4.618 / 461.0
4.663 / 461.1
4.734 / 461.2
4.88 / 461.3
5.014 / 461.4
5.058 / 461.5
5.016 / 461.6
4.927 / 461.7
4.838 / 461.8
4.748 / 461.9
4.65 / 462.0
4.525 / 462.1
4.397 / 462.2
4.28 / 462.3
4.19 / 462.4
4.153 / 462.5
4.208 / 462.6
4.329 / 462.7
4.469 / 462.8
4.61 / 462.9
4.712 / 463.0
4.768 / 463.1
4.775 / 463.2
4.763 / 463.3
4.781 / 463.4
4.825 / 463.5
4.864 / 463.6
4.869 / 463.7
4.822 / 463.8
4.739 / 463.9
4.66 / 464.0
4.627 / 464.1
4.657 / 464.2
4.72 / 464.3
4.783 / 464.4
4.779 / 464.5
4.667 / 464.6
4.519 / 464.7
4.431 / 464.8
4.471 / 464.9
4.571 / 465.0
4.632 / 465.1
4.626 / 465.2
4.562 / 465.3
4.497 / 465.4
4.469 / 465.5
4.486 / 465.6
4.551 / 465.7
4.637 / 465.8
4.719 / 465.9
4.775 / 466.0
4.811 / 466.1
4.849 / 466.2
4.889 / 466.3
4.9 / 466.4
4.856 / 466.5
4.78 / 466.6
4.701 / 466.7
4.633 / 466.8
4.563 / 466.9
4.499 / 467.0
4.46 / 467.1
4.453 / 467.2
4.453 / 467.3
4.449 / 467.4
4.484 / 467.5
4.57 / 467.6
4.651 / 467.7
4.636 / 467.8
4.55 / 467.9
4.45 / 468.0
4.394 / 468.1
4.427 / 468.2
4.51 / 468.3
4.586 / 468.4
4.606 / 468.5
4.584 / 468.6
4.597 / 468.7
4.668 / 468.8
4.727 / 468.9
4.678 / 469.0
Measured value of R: 0.12 nm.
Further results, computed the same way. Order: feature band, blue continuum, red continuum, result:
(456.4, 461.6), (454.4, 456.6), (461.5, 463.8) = 0.15 nm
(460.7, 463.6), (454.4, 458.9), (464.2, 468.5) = -0.03 nm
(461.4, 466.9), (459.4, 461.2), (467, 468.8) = -0.28 nm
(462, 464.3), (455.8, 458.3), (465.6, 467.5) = 0.03 nm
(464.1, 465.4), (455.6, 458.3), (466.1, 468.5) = 0.00 nm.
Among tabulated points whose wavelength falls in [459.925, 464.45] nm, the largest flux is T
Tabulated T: 5.058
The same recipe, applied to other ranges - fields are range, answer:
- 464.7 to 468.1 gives 4.9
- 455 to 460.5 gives 4.876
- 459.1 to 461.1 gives 4.663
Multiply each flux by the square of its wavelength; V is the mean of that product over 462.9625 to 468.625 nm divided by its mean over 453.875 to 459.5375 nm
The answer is 1.07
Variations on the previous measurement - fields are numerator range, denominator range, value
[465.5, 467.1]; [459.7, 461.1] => 1.11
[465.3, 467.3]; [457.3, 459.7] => 1.10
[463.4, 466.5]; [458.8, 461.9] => 1.07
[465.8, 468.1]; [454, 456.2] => 1.06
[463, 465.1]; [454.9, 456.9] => 1.05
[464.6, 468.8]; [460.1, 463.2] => 1.03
